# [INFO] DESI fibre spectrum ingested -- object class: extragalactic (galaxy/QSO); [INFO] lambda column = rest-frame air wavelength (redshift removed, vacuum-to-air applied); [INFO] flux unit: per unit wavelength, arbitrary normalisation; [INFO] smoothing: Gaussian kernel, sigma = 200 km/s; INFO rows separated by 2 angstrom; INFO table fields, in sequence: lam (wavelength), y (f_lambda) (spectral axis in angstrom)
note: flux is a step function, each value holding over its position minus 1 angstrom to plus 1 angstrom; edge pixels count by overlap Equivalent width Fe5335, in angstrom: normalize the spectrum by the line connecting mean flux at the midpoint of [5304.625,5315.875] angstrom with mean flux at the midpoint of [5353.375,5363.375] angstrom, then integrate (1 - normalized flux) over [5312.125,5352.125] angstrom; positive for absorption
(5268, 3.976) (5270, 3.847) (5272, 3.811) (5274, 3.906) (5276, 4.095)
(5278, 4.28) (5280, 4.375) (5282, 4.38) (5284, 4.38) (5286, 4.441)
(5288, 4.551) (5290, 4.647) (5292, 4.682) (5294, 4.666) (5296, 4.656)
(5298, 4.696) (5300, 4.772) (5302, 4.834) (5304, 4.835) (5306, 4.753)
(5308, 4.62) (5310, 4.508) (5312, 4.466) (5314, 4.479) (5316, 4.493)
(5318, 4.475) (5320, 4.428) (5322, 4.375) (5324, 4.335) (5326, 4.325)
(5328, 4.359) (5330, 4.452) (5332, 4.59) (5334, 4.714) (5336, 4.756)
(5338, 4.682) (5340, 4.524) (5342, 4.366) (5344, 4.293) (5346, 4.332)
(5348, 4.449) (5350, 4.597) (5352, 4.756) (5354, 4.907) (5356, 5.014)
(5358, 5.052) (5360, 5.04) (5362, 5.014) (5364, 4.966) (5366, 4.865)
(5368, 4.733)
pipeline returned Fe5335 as 2.4 angstrom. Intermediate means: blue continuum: 4.57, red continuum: 5.01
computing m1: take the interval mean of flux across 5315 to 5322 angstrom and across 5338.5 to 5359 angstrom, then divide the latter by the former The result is 1.04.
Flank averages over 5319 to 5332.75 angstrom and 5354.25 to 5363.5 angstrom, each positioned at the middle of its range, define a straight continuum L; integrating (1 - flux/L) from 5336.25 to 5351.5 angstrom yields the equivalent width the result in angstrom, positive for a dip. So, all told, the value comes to 0.8 angstrom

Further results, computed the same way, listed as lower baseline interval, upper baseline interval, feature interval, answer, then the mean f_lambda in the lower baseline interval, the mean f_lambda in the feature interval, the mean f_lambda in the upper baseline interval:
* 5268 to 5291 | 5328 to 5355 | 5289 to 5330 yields -1.6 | 4.23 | 4.57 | 4.56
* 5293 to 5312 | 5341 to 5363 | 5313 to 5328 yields 0.9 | 4.69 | 4.41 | 4.71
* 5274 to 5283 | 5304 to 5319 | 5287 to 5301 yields -0.9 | 4.24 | 4.67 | 4.56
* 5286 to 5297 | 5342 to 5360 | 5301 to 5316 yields 0.0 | 4.62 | 4.63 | 4.68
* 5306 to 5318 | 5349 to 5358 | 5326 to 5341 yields 0.4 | 4.53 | 4.57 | 4.84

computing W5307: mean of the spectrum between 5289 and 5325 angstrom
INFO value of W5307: 4.6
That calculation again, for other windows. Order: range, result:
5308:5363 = 4.59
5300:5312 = 4.69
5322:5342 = 4.51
